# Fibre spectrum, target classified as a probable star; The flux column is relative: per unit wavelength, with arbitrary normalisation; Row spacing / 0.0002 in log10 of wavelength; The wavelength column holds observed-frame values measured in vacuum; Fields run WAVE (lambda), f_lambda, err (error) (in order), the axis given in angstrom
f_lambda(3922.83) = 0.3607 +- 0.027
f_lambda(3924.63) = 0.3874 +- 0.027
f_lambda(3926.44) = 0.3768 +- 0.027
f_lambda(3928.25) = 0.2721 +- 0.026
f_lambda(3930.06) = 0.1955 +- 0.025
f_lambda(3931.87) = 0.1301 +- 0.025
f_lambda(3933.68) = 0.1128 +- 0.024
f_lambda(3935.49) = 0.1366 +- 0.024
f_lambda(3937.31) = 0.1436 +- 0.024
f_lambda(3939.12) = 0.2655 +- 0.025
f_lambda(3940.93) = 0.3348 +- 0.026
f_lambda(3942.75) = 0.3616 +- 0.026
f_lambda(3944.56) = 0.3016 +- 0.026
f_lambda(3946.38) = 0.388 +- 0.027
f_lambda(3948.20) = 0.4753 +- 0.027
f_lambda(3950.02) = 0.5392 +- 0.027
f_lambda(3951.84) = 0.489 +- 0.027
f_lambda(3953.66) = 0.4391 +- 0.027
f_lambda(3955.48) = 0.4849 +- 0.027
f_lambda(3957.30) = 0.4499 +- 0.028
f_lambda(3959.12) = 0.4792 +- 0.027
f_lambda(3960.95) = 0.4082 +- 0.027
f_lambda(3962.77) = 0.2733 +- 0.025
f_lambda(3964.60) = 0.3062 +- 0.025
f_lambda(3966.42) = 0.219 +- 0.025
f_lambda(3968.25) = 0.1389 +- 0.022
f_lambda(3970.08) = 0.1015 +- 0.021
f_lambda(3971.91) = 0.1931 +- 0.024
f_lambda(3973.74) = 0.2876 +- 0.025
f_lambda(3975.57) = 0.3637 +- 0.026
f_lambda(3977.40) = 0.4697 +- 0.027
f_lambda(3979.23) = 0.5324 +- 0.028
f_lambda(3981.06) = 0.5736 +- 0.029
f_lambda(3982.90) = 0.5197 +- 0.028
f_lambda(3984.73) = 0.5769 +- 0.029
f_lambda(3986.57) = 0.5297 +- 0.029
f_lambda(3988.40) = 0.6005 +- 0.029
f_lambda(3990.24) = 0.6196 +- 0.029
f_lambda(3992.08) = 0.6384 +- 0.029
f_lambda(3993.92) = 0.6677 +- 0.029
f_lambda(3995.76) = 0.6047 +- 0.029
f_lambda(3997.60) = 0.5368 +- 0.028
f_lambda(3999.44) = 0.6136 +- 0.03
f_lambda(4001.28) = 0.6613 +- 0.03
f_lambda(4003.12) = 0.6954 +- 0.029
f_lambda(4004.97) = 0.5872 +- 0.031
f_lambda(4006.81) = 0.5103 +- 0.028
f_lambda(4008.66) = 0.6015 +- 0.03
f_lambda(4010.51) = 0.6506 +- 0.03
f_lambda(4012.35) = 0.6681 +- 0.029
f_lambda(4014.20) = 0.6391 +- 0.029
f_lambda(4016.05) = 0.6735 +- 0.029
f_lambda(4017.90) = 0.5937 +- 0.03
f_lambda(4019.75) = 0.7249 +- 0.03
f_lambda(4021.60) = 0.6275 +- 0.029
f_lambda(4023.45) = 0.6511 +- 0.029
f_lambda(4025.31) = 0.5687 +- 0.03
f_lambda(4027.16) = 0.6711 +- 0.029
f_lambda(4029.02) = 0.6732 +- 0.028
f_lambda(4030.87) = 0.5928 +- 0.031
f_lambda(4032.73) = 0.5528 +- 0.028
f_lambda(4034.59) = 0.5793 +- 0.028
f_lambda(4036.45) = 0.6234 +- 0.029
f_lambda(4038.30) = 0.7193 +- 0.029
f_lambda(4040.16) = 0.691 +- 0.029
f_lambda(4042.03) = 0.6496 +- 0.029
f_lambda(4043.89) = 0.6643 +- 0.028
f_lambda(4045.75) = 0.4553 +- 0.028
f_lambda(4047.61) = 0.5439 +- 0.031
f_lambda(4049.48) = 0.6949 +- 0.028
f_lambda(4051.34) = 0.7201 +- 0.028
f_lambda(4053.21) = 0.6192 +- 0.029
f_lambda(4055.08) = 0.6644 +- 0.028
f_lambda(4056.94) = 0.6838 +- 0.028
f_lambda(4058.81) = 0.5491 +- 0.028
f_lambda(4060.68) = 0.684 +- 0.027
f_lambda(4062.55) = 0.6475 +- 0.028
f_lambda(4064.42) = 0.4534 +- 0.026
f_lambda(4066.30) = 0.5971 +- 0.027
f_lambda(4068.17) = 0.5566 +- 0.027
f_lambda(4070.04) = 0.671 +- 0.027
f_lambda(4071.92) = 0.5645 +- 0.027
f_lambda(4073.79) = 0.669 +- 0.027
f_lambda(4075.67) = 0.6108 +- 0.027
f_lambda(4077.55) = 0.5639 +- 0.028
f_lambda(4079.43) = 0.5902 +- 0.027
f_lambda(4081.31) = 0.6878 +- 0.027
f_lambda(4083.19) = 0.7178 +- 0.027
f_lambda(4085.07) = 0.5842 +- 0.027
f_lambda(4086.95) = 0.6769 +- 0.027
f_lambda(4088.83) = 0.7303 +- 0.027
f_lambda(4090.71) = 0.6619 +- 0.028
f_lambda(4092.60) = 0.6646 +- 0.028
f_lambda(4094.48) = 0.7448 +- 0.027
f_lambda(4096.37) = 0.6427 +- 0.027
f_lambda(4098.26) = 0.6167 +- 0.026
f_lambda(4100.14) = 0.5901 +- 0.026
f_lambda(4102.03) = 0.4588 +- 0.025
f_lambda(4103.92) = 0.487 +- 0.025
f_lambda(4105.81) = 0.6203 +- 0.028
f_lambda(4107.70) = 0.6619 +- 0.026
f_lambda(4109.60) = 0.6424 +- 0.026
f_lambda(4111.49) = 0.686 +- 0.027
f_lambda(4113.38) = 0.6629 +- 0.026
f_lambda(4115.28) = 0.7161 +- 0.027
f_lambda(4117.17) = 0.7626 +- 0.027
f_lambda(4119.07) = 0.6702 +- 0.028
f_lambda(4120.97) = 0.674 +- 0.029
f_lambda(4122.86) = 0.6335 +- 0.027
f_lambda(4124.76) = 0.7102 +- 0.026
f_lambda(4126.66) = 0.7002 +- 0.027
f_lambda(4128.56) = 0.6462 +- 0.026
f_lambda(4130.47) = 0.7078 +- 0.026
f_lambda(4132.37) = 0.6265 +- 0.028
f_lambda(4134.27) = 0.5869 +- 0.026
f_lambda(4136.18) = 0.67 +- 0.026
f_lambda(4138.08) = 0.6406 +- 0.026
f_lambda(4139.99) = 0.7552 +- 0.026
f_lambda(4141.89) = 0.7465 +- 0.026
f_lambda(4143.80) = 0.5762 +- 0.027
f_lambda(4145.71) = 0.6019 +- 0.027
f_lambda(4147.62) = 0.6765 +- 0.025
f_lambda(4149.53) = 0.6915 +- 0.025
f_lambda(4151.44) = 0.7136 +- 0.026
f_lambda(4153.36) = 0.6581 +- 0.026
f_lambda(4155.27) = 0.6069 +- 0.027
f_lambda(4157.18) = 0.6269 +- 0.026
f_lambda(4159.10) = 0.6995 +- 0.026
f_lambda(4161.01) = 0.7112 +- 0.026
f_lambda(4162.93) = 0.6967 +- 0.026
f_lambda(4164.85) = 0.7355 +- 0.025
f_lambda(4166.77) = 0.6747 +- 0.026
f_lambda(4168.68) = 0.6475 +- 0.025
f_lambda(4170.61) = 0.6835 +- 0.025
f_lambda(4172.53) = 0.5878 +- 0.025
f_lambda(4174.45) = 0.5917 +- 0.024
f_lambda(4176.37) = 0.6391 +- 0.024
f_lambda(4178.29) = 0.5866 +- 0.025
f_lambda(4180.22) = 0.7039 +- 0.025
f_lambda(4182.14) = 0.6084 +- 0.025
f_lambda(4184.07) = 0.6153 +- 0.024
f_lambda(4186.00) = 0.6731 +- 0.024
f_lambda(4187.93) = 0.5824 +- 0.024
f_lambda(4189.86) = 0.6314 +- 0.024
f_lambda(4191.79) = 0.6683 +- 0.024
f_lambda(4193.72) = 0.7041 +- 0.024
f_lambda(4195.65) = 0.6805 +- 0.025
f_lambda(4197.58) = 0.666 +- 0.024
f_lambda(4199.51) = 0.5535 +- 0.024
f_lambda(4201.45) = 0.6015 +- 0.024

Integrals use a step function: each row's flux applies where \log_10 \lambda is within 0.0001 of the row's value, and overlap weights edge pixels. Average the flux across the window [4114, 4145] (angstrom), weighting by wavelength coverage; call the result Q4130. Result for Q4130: 0.676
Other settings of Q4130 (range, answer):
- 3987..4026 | 0.625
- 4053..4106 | 0.621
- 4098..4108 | 0.564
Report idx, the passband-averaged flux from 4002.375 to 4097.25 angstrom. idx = 0.632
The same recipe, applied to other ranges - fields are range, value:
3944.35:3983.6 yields 0.384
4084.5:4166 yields 0.66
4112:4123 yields 0.691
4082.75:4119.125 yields 0.649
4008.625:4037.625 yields 0.632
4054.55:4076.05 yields 0.612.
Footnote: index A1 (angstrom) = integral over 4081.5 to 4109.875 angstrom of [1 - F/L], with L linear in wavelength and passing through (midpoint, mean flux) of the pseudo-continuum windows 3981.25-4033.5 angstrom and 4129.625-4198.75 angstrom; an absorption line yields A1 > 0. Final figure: 0.2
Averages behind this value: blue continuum 0.616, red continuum 0.657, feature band 0.635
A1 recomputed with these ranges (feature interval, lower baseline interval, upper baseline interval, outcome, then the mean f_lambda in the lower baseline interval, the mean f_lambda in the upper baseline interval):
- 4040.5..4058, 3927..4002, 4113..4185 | -3.77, 0.401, 0.664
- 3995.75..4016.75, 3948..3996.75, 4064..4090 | -4.96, 0.444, 0.623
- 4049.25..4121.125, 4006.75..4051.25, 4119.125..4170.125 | 1.30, 0.63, 0.67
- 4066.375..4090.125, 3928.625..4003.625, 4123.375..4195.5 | -3.42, 0.409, 0.659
